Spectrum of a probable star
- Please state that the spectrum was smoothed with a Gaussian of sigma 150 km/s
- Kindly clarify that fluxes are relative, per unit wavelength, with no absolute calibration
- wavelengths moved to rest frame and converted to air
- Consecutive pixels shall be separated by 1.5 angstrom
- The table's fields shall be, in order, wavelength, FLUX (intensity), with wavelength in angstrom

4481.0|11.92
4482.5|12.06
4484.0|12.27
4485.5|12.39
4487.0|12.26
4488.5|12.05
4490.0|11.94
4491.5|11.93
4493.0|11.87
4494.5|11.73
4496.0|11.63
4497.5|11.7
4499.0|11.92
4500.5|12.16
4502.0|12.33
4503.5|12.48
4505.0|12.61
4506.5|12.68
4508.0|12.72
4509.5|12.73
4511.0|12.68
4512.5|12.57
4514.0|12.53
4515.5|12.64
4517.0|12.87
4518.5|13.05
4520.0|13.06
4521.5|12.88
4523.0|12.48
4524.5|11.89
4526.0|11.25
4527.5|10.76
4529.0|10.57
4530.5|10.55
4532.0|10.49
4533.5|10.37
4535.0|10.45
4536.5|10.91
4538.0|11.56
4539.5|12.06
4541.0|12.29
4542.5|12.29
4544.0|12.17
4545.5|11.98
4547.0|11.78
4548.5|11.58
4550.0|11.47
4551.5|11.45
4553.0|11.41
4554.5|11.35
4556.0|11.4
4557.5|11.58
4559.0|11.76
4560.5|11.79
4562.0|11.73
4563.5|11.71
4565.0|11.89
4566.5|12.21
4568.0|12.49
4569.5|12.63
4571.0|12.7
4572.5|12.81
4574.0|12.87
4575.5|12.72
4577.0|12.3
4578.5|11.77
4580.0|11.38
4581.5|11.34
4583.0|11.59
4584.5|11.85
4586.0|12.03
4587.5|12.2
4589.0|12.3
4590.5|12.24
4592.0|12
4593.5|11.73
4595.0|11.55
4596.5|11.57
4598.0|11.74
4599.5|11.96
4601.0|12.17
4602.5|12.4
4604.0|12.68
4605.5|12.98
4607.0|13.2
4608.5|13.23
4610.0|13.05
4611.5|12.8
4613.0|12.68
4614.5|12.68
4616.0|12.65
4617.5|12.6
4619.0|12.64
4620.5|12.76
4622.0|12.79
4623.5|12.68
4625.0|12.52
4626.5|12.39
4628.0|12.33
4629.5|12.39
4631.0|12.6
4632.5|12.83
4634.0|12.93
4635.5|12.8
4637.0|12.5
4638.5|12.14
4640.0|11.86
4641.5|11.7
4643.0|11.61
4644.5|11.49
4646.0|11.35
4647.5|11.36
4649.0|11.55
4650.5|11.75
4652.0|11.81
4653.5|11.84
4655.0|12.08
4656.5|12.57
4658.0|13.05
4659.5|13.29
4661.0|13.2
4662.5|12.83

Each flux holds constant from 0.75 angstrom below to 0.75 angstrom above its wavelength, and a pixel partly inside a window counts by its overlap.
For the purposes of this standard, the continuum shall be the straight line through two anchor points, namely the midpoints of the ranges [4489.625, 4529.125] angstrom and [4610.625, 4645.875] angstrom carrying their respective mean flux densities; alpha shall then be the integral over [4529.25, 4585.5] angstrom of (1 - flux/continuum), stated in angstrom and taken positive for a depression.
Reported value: 2.6 angstrom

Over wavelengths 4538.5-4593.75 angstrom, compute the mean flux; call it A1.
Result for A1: 12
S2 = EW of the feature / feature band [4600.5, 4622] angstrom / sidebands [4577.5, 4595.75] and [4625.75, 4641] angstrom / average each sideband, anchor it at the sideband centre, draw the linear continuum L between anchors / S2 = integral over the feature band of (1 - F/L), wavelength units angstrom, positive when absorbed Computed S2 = -1.0 angstrom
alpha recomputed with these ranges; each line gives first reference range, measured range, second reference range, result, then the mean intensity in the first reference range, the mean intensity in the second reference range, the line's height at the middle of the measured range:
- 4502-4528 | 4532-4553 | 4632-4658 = 1.5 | 12.5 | 12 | 12.4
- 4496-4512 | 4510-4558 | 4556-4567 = 1.2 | 12.4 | 11.8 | 12.1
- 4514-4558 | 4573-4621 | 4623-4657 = -1.4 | 11.7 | 12.1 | 11.9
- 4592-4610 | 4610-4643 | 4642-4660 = -1.1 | 12.3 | 12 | 12.1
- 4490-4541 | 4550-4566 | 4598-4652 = 0.7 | 11.9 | 12.4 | 12.1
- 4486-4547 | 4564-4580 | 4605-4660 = -0.3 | 12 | 12.4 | 12.2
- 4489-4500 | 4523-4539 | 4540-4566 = 1.1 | 11.8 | 11.8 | 11.8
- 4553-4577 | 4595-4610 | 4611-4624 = 0.1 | 12.1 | 12.7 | 12.5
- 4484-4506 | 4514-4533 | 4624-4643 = 0.4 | 12.1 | 12.4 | 12.1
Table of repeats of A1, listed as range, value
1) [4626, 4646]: 12.2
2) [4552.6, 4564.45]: 11.6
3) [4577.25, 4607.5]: 12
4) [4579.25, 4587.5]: 11.7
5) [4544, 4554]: 11.6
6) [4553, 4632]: 12.3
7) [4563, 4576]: 12.5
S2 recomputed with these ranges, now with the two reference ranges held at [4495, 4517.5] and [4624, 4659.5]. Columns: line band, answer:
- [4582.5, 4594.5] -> 0.3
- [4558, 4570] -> 0.3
